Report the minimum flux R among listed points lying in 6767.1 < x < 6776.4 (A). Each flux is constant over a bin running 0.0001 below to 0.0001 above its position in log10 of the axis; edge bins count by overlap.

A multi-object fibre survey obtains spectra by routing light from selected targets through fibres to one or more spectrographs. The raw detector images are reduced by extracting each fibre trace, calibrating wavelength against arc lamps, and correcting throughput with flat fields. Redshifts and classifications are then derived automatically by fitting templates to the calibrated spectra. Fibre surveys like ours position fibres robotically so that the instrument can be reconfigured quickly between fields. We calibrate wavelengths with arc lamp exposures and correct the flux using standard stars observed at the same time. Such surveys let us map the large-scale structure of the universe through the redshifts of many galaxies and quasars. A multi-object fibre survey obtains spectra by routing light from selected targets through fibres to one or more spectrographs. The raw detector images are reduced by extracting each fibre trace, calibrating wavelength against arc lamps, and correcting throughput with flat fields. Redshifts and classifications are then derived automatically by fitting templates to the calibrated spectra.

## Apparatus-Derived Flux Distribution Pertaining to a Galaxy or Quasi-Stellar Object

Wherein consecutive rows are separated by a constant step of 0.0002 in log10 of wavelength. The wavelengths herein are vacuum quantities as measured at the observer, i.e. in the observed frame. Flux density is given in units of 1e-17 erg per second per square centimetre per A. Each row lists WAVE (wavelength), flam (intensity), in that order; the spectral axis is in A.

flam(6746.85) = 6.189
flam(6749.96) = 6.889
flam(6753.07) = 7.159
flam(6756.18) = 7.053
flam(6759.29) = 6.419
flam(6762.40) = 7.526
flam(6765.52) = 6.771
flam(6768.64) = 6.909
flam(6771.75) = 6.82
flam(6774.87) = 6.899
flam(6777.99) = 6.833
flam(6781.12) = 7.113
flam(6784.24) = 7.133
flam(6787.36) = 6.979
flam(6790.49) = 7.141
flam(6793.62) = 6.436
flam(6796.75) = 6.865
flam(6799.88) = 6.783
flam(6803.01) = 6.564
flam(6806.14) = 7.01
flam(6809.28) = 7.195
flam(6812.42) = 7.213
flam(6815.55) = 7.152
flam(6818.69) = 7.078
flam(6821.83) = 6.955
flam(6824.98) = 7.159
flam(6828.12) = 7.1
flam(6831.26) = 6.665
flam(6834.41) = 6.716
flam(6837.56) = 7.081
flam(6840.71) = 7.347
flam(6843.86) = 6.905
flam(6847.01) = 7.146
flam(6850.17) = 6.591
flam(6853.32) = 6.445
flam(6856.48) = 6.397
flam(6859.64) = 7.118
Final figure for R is 6.82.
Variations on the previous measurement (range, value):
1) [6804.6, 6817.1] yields 7.01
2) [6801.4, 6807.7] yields 6.564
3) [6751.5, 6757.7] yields 7.053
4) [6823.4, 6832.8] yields 6.665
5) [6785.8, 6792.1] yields 6.979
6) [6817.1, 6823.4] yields 6.955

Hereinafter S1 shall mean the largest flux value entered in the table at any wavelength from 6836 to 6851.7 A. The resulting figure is 7.347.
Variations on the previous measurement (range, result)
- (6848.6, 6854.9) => 6.591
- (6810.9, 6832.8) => 7.213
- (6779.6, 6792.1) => 7.141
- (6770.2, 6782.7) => 7.113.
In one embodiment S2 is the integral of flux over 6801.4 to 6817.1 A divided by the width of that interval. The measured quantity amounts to 7.03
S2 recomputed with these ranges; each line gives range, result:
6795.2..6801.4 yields 6.83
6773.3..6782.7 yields 6.95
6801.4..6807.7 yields 6.79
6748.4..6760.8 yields 6.88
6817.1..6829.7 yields 7.07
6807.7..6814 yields 7.2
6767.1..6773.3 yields 6.87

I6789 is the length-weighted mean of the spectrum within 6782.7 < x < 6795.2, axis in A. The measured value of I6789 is 6.92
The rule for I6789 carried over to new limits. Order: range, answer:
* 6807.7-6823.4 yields 7.12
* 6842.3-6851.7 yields 6.88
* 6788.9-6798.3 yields 6.81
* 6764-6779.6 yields 6.85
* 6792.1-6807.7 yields 6.73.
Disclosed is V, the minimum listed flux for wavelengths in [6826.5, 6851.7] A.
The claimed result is 6.591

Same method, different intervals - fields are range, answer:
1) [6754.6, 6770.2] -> 6.419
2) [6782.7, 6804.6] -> 6.436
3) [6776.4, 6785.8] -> 6.833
